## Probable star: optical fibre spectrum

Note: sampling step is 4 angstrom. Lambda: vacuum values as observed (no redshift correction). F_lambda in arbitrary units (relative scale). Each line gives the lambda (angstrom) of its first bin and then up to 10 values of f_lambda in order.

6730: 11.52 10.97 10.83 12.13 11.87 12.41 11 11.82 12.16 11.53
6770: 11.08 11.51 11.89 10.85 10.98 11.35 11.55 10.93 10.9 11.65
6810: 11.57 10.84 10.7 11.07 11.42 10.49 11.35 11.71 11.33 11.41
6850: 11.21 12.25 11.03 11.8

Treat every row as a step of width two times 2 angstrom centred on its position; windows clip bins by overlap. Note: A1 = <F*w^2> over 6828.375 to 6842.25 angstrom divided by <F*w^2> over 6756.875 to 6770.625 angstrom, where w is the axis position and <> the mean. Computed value 0.98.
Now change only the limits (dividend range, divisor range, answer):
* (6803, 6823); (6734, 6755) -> 0.98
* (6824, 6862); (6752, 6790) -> 1.02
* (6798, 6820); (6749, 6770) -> 0.96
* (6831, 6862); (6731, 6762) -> 1.02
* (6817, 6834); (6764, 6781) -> 0.97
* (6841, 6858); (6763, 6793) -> 1.04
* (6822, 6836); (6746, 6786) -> 0.98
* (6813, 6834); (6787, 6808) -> 0.98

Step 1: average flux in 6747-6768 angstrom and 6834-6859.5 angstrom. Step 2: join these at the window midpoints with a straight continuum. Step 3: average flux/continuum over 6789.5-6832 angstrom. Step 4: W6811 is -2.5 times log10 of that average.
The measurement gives 0.05 mag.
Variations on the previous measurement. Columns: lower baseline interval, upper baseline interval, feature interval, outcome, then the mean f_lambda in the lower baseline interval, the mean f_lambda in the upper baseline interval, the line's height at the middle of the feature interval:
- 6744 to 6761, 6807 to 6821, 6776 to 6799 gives 0.01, 11.8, 11.1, 11.4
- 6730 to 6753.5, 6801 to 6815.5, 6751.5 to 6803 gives 0.01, 11.6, 11.3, 11.4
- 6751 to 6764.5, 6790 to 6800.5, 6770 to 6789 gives 0.01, 11.7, 11.2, 11.4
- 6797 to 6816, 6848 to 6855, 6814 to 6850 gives 0.03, 11.2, 11.7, 11.5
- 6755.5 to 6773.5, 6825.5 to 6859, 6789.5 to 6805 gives 0.03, 11.6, 11.4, 11.5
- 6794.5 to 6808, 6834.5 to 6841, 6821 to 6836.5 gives 0.04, 11.2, 11.6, 11.5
